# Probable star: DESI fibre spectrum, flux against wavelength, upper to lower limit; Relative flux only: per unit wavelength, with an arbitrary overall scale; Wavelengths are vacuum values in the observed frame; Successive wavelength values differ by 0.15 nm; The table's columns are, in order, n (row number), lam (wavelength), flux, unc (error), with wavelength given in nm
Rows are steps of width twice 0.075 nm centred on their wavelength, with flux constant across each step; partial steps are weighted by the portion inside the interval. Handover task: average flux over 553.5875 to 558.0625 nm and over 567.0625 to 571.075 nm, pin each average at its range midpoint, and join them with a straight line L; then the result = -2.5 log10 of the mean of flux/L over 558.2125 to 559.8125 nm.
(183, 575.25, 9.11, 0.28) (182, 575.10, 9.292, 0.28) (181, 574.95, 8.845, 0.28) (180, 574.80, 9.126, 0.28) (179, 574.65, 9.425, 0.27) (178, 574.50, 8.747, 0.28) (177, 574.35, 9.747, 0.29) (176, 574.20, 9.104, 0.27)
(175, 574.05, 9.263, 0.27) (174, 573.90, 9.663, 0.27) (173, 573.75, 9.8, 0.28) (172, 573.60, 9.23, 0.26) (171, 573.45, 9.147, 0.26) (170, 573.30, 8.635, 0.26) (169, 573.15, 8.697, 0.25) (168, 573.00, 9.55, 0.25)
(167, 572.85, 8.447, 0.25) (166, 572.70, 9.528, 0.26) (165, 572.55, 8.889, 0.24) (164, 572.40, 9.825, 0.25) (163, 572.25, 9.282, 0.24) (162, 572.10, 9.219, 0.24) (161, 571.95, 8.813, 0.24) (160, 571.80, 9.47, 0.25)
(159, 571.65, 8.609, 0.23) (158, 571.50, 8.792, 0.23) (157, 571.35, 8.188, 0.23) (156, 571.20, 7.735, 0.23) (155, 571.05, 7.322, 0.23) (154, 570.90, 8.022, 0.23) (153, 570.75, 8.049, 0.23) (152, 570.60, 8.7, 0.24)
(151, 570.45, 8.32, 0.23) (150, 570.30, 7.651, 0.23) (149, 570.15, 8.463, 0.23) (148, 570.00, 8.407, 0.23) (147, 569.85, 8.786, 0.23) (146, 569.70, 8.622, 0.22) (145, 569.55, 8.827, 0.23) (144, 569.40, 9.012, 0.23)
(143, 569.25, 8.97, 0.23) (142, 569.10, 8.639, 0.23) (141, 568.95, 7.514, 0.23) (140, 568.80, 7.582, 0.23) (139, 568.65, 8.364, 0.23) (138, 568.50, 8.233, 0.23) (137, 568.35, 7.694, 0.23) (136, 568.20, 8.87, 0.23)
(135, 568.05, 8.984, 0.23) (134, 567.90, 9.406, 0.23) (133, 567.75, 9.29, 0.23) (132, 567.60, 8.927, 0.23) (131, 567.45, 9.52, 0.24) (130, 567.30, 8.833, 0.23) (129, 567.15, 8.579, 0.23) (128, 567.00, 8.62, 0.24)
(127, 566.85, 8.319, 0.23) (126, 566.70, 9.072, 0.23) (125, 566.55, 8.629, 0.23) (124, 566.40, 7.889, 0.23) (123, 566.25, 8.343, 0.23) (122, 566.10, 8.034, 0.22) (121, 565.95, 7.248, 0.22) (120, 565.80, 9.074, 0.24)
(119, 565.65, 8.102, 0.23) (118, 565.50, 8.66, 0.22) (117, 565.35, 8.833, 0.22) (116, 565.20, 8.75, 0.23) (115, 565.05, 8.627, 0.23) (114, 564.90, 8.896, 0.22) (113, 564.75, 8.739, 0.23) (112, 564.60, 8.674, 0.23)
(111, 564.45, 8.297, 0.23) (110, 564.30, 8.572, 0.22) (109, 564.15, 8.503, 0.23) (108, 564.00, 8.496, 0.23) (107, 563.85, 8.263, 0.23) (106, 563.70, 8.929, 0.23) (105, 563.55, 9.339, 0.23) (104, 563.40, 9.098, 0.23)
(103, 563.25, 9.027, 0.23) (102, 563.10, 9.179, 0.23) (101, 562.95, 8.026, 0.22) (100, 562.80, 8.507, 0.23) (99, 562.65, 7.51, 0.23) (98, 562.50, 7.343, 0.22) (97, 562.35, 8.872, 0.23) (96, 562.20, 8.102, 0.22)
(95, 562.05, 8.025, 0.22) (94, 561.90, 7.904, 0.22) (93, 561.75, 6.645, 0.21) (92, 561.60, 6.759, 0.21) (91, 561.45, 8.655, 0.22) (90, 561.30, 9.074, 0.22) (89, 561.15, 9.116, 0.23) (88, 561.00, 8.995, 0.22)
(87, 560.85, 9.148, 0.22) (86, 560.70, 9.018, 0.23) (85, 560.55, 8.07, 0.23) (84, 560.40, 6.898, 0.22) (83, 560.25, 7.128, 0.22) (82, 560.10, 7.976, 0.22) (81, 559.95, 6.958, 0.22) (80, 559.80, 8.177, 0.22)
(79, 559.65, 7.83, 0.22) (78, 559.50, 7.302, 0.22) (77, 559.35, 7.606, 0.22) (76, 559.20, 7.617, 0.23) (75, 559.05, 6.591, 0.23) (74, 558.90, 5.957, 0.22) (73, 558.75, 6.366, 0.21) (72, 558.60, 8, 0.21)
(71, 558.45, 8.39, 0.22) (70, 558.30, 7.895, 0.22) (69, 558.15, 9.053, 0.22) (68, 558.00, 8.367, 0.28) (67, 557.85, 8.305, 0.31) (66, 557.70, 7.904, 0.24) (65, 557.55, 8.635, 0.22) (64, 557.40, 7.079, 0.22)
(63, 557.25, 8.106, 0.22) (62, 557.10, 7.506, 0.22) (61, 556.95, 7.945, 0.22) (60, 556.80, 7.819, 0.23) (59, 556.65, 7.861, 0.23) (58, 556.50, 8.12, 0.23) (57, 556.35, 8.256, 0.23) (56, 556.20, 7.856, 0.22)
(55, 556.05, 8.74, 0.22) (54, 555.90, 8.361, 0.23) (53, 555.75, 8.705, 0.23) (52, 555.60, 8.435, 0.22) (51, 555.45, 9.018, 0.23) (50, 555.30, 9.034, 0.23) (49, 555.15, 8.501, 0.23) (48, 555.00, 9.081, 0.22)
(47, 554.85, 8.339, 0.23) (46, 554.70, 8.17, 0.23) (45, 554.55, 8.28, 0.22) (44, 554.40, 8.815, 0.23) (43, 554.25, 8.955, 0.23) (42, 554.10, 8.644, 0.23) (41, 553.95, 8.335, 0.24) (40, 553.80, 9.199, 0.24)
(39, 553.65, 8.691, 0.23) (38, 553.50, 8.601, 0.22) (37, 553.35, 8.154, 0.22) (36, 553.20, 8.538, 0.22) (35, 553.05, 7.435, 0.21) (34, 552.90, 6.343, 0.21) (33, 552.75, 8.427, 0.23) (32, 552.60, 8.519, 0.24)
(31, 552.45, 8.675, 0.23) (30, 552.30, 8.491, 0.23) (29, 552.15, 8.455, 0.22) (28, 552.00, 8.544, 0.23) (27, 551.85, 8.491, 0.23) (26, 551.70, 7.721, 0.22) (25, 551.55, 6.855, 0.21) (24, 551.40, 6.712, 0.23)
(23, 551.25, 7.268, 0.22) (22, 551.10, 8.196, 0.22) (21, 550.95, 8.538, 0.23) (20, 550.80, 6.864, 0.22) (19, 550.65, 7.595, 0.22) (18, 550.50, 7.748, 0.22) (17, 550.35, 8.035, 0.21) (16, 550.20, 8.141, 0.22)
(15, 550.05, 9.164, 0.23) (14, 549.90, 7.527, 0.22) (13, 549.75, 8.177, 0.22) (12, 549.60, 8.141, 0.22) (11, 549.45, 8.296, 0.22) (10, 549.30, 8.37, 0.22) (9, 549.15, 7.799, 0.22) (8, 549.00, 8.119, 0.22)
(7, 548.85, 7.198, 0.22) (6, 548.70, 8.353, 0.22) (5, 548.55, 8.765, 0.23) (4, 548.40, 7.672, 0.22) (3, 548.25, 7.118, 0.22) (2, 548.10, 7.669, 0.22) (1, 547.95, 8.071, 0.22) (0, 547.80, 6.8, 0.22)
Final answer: 0.14 mag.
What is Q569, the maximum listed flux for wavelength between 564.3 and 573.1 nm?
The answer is 9.825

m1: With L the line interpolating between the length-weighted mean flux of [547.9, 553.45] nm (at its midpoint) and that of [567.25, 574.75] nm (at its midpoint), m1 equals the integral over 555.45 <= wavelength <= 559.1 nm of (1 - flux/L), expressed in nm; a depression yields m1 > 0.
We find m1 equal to 0.12 nm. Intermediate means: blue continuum 7.95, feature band 7.96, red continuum 8.78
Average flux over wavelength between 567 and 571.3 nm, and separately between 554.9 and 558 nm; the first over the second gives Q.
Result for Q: 1.03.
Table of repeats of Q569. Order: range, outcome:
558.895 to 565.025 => 9.339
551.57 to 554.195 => 9.199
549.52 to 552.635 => 9.164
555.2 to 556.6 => 9.034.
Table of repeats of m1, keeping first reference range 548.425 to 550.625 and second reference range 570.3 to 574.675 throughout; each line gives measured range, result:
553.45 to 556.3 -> -0.11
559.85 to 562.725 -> 0.17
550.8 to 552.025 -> 0.07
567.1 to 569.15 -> 0.03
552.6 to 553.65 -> 0.03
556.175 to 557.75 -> 0.08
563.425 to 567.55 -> 0.02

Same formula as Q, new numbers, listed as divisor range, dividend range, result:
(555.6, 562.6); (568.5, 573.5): 1.08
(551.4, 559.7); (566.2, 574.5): 1.08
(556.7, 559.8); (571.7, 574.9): 1.19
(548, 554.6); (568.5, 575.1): 1.08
